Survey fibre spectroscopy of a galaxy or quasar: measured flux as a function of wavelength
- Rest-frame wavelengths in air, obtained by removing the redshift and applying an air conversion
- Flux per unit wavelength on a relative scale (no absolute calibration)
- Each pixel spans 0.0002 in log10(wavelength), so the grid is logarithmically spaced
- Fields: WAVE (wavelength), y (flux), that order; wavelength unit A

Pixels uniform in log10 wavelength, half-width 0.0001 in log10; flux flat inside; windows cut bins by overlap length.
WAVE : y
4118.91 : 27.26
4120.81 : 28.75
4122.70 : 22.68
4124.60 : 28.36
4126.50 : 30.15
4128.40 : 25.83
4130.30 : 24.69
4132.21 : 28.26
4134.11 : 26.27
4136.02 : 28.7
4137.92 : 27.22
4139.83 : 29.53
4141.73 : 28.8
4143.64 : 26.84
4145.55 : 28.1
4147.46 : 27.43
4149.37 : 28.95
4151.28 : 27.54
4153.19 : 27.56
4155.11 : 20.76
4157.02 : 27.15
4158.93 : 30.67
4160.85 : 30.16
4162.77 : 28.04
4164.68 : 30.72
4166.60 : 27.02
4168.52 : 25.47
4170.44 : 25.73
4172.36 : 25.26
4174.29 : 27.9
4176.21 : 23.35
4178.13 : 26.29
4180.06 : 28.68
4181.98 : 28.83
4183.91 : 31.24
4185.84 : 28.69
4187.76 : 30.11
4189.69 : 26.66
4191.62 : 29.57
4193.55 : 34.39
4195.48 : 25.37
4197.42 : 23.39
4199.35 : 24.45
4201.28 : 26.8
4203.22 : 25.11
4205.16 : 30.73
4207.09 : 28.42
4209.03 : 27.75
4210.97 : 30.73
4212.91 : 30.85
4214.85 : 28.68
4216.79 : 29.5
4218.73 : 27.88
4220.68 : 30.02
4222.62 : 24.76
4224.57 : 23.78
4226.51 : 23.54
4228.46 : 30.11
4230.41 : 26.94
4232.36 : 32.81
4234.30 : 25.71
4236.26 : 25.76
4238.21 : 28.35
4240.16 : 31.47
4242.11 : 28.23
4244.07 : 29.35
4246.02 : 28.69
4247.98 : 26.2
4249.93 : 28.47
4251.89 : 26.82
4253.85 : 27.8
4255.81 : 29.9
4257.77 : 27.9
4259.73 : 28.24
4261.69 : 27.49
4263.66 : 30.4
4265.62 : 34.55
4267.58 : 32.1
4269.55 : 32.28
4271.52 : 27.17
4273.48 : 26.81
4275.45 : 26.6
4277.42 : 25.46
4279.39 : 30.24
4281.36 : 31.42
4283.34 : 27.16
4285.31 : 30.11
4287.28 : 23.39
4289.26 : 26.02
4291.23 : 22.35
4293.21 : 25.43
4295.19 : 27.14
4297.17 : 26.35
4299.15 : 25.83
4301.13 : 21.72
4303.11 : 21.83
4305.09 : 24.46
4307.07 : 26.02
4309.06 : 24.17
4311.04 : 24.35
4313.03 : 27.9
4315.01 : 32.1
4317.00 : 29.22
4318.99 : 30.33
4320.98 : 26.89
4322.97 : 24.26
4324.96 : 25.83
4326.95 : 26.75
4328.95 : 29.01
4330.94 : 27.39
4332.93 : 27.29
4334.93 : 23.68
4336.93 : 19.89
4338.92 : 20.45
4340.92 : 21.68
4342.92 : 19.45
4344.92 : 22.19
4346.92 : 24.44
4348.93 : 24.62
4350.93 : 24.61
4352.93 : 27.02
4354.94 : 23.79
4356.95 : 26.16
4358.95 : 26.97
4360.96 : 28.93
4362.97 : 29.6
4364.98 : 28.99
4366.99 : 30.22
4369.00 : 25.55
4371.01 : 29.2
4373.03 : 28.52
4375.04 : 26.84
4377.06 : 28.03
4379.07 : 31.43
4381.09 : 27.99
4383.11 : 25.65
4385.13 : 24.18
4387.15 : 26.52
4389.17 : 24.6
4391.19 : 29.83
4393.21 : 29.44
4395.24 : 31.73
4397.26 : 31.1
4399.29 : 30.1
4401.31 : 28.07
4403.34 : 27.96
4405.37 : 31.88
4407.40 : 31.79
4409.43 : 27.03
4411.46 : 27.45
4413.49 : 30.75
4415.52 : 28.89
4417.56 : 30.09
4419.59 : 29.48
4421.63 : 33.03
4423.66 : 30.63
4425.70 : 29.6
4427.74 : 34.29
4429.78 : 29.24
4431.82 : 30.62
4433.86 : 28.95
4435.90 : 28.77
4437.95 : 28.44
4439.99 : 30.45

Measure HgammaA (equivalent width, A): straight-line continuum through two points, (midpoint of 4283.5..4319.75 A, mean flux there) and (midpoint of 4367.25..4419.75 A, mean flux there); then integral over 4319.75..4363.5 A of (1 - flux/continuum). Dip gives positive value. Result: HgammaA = 3.5 A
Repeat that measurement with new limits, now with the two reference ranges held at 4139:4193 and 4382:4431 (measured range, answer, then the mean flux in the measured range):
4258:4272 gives -0.92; 30.3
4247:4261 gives 0.23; 27.9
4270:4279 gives 0.44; 27.1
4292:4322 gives 2.58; 26.2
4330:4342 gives 2.29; 23.4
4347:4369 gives 1.59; 26.9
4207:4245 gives -0.06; 28.2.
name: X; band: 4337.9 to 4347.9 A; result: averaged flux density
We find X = 21.6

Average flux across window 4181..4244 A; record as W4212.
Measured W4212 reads 28.2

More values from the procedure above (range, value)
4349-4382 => 27.7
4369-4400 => 28.2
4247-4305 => 27.4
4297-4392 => 26.1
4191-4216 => 28.2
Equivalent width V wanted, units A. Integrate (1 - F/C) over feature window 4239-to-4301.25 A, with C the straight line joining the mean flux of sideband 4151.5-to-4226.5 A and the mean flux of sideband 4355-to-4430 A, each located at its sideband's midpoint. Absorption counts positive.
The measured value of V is 0.3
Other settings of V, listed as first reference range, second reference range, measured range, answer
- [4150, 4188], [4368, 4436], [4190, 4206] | 0.2 A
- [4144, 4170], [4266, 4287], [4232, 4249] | 0.1 A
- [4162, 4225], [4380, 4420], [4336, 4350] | 3.3 A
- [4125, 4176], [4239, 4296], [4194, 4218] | 0.0 A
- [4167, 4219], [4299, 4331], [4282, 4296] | 0.3 A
